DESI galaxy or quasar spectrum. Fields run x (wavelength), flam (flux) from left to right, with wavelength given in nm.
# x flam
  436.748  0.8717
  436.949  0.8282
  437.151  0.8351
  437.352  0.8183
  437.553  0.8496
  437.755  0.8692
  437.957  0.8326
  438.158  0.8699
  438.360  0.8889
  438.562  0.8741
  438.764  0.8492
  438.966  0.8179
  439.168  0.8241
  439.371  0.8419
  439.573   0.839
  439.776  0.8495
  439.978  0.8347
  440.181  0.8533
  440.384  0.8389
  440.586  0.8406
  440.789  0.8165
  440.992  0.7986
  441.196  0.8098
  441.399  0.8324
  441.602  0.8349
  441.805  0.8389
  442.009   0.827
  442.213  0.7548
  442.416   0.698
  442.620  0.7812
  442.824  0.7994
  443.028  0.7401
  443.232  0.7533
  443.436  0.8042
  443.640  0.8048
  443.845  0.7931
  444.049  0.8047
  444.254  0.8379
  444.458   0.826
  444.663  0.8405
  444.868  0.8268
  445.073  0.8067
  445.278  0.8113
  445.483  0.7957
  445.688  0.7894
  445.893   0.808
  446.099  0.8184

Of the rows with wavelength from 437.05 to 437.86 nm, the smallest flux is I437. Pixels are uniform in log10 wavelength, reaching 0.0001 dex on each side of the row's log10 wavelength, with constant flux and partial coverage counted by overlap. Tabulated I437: 0.8183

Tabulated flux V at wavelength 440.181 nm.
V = 0.8533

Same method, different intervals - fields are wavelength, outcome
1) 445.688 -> 0.7894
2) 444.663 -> 0.8405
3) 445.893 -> 0.808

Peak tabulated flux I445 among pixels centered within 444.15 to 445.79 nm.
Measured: 0.8405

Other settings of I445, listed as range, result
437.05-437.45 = 0.8351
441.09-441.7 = 0.8349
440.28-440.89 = 0.8406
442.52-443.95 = 0.8048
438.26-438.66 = 0.8889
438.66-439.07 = 0.8492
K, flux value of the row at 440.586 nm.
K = 0.8406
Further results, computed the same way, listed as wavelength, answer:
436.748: 0.8717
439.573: 0.839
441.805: 0.8389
